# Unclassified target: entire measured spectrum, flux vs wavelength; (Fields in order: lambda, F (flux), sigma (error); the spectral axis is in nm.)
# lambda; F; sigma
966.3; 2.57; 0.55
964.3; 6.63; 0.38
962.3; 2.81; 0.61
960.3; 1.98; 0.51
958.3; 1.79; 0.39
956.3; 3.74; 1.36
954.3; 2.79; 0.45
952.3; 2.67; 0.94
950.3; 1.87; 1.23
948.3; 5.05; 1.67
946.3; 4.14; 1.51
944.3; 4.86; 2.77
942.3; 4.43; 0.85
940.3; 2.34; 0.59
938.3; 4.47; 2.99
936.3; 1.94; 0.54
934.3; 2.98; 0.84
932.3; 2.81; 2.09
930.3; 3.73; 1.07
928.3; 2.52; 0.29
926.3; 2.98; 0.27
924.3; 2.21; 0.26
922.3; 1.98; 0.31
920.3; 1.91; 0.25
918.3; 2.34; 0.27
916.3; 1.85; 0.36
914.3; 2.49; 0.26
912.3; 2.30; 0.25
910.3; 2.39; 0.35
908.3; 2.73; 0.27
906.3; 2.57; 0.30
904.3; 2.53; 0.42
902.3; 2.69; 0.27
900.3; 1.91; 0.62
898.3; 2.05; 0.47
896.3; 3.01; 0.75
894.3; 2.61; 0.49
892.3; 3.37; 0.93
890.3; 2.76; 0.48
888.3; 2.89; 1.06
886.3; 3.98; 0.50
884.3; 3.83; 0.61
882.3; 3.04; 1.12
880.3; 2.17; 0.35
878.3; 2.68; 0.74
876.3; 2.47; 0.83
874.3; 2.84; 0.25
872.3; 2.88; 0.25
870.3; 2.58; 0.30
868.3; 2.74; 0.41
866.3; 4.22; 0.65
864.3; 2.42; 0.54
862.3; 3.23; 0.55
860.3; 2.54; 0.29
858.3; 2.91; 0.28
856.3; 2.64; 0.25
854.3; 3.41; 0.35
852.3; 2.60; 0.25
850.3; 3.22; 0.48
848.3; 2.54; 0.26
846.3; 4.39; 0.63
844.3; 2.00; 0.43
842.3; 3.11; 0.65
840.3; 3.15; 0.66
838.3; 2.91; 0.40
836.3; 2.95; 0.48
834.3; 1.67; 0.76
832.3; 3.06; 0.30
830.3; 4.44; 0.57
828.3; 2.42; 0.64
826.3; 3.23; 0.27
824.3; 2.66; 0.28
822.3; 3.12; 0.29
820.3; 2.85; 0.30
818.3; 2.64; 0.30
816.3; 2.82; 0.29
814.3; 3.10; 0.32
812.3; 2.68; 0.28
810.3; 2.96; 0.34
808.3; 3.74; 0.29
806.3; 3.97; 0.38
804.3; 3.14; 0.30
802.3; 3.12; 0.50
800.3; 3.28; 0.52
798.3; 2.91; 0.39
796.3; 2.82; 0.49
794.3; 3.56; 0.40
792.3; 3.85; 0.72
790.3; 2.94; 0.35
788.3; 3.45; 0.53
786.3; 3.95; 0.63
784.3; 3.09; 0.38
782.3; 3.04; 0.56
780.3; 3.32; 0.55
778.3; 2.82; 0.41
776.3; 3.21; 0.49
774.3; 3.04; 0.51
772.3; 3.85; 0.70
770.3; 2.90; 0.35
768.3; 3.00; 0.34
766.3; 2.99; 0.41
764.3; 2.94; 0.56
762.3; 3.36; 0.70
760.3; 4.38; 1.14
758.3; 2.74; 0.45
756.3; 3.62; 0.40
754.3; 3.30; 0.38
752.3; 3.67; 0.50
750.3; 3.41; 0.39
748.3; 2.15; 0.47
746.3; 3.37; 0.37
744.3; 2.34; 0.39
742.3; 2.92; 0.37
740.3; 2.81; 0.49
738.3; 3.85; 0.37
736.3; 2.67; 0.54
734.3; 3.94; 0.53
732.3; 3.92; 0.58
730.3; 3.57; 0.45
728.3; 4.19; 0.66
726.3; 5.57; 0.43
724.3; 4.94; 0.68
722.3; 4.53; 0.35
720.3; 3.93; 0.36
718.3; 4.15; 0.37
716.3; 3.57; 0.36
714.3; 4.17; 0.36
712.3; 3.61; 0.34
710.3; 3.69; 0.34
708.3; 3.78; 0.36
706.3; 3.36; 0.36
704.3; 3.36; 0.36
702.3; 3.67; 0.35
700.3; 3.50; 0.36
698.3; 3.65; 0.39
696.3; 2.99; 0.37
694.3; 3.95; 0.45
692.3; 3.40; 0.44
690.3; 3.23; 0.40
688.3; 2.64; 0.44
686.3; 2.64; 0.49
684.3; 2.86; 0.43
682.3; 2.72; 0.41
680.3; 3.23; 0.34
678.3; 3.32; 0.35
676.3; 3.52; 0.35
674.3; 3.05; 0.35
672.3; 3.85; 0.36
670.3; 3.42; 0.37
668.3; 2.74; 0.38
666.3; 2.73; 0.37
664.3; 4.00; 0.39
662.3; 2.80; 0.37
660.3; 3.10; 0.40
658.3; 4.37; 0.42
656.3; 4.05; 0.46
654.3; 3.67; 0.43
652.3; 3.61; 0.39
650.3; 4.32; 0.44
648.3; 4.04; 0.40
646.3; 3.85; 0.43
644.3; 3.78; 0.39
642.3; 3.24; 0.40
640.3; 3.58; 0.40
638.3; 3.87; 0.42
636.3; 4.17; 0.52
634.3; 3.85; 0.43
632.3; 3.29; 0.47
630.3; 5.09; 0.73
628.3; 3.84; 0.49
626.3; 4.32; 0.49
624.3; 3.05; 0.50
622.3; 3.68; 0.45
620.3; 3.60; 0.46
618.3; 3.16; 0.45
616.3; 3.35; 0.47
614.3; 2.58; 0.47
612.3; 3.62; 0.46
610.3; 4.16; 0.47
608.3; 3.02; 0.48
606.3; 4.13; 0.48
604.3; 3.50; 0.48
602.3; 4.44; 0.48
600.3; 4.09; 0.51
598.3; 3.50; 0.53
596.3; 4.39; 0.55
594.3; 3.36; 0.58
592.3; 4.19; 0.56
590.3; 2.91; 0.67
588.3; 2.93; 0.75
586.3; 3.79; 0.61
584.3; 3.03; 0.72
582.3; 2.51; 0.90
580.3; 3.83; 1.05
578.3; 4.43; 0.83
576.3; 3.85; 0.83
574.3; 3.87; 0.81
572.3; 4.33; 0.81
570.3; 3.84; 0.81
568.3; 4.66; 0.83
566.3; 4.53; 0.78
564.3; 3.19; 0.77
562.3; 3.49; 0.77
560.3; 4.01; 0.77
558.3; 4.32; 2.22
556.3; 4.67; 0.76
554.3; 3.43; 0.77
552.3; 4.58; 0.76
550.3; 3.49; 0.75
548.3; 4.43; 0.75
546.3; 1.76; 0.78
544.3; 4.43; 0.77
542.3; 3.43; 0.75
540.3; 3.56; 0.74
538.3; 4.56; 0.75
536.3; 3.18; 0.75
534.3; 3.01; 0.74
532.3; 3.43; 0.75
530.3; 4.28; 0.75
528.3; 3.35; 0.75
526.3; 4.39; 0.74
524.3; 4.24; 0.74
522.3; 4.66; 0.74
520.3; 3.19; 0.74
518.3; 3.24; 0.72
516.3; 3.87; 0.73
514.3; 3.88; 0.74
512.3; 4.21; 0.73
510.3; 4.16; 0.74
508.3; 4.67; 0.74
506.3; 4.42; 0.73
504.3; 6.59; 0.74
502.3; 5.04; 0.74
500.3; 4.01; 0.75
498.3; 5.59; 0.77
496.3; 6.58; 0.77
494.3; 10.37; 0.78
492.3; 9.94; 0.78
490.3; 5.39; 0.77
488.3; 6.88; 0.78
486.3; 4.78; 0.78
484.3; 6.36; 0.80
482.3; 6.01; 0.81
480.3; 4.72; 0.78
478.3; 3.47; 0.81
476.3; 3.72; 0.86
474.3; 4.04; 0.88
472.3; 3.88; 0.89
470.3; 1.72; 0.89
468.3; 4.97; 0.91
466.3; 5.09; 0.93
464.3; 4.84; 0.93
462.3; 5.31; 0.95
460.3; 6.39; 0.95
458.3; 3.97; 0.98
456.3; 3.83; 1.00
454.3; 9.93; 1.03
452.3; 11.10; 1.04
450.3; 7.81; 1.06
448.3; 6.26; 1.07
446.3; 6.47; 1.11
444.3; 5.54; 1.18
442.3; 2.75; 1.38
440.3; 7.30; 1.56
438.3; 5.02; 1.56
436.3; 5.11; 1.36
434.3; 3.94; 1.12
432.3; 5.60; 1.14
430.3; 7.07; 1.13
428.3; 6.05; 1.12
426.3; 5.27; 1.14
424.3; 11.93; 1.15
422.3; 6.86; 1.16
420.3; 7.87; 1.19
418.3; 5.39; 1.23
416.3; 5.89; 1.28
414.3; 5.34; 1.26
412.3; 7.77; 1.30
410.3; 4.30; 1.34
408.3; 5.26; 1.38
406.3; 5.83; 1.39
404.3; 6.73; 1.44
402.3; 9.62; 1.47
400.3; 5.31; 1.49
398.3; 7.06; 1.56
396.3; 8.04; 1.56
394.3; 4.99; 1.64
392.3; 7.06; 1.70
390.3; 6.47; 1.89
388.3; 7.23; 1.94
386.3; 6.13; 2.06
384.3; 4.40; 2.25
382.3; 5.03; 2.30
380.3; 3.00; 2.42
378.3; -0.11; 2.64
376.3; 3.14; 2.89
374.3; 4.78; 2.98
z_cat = 1.59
